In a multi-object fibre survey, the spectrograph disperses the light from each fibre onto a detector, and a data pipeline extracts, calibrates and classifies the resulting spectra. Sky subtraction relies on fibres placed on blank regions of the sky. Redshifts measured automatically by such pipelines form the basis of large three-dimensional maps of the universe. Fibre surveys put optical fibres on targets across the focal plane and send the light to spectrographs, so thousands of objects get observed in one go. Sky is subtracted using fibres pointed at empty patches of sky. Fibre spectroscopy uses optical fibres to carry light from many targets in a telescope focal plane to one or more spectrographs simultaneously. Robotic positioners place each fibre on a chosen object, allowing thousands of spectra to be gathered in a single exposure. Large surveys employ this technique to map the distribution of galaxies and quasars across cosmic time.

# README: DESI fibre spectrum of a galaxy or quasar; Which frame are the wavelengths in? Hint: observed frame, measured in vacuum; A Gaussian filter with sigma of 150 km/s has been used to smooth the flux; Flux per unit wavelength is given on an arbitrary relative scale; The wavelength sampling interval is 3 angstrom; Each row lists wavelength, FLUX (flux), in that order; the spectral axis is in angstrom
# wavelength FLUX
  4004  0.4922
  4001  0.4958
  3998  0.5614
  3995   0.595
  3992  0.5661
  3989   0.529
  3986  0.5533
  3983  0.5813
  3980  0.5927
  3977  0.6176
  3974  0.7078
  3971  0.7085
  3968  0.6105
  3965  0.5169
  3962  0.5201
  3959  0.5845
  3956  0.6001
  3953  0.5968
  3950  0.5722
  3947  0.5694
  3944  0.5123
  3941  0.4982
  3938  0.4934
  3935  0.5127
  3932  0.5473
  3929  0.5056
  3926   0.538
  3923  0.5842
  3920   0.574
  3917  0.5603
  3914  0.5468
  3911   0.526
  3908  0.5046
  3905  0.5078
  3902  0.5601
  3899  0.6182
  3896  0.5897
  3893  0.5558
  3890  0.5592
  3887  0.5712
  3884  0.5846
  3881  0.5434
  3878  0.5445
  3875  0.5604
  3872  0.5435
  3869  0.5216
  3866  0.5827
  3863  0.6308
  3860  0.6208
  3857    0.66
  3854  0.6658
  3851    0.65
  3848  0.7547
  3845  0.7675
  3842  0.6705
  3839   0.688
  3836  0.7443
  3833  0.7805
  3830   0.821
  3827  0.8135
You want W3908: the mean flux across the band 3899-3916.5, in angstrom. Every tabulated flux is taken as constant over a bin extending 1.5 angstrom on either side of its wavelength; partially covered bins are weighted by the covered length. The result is 0.538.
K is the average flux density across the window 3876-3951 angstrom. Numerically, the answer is 0.547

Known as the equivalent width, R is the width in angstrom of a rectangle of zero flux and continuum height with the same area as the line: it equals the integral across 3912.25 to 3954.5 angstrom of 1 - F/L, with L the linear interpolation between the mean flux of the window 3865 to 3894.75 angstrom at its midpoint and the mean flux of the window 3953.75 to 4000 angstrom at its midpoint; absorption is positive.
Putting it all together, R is 2.3 angstrom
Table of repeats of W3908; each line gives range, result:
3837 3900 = 0.614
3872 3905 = 0.565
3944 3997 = 0.587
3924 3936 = 0.529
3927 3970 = 0.548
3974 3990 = 0.589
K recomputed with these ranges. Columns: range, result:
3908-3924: 0.552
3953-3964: 0.57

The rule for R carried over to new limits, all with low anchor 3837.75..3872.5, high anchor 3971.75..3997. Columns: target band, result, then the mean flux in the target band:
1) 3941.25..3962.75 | 1.6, 0.563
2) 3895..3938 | 5.4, 0.546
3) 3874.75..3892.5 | 2.1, 0.56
